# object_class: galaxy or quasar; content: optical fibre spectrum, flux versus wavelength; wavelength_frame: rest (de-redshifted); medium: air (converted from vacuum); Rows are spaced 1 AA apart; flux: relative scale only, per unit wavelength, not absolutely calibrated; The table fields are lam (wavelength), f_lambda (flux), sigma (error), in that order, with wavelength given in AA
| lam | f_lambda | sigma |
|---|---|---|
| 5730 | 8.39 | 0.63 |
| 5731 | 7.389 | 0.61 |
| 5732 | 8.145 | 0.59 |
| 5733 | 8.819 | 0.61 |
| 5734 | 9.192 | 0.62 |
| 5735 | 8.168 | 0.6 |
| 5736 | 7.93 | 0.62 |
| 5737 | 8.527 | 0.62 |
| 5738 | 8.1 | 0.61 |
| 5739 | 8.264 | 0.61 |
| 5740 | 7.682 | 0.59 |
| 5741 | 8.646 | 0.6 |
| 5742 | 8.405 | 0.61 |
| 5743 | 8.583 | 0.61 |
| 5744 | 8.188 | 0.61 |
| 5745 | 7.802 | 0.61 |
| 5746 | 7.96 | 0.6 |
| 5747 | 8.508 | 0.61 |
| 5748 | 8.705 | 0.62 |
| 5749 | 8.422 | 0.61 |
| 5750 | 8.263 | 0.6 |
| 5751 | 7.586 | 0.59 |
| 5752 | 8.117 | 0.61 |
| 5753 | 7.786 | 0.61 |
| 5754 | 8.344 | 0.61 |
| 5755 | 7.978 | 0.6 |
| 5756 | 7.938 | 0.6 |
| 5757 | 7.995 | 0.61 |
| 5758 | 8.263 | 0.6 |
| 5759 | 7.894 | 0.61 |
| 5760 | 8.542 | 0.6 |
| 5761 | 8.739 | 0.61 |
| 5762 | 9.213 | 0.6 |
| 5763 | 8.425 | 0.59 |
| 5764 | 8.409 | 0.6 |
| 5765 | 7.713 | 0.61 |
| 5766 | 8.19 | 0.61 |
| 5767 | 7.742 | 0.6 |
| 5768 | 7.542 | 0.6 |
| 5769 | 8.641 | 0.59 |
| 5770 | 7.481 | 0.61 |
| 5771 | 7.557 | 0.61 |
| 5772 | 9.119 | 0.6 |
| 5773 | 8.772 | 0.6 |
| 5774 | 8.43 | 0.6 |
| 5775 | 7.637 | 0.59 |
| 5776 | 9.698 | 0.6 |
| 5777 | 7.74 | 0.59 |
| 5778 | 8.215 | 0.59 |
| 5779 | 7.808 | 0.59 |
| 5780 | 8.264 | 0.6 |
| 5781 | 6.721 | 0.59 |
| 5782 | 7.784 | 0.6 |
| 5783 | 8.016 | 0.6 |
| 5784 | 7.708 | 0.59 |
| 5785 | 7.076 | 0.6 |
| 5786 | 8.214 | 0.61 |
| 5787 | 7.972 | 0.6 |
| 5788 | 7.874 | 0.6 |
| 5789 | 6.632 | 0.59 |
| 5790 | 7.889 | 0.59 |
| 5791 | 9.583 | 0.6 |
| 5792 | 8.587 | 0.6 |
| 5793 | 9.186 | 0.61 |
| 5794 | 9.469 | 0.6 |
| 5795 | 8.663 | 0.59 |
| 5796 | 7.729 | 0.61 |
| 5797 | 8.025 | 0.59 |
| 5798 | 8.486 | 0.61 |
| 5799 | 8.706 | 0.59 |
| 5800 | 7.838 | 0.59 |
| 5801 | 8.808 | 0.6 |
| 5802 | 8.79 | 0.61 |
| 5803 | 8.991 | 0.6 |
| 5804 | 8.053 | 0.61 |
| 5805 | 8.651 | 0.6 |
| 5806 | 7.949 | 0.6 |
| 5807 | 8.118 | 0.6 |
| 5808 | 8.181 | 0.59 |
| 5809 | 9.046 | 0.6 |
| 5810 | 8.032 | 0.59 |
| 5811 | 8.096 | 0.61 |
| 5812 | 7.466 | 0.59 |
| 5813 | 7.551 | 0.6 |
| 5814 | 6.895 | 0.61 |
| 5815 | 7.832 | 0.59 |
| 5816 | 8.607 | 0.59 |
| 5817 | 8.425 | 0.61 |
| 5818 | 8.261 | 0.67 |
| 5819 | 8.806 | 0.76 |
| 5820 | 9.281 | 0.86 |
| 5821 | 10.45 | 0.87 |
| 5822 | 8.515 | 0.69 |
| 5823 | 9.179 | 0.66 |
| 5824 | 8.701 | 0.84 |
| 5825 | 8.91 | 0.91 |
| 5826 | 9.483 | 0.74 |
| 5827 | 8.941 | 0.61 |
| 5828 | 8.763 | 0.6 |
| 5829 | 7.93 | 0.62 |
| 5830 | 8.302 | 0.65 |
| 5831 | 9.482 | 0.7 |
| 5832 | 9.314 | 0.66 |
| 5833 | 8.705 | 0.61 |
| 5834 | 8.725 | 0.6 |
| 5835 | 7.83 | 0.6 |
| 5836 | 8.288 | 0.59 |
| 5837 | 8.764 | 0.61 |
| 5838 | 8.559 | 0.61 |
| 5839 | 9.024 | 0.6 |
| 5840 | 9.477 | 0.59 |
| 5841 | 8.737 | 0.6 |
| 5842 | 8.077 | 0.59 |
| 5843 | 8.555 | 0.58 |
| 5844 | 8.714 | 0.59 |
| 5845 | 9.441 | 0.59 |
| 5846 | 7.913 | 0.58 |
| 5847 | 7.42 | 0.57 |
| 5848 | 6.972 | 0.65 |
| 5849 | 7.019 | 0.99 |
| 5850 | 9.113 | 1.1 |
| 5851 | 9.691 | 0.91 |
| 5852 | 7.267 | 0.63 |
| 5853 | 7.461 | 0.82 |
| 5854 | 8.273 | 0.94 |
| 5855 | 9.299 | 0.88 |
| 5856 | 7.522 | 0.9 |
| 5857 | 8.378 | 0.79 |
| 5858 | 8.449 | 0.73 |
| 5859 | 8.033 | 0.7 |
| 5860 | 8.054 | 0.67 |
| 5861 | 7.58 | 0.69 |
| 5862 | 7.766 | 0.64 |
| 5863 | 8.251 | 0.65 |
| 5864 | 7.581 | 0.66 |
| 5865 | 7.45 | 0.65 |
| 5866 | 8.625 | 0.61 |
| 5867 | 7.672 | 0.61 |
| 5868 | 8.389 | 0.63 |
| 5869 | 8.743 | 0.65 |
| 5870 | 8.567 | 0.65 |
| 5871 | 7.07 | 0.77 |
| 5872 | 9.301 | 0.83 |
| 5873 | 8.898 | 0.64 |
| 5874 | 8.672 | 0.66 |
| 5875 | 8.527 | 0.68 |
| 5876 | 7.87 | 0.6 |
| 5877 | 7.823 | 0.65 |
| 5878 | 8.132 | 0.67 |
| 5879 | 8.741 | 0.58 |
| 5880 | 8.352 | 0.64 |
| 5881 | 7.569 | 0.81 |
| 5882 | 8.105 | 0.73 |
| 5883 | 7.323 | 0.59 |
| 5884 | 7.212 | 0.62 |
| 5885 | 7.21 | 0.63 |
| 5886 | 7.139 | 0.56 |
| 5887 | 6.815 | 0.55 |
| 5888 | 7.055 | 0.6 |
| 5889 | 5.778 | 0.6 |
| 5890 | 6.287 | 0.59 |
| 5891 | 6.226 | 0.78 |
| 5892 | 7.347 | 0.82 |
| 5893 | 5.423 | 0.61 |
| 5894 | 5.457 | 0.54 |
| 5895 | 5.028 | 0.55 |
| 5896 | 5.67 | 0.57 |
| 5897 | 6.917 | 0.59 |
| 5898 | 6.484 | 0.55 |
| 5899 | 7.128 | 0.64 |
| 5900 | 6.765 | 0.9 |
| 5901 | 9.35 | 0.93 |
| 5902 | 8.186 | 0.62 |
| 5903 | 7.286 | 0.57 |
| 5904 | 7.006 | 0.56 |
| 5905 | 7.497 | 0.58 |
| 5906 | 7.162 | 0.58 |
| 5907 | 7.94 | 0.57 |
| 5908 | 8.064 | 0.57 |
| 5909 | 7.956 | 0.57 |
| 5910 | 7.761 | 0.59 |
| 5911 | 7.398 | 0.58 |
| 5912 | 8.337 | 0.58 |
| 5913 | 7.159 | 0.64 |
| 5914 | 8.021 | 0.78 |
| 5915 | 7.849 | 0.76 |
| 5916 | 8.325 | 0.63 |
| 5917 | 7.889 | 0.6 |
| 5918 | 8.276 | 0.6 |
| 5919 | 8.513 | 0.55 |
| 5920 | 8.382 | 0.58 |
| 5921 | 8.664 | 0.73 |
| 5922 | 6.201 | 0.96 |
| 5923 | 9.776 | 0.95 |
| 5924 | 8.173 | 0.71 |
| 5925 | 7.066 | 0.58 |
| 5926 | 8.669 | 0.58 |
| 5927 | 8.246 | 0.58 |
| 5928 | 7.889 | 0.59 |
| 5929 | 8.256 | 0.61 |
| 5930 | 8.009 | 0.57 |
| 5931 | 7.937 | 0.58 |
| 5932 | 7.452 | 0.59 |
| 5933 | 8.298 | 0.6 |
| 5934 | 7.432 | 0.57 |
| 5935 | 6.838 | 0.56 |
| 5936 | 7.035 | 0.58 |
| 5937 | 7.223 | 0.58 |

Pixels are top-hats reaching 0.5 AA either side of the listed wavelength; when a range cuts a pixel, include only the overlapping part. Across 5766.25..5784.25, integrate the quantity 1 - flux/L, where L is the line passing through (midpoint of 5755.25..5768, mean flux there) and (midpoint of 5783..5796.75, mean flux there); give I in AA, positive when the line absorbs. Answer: 0.3 AA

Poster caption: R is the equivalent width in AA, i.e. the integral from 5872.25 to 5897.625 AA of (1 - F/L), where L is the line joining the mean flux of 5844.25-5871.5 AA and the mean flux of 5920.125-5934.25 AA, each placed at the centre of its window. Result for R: 2.7 AA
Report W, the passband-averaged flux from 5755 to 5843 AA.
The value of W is 8.37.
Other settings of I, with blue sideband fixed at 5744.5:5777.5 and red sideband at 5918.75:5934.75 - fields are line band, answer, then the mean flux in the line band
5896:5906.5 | 1.0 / 7.3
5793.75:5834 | -1.8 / 8.53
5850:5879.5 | -0.4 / 8.23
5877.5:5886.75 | 0.4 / 7.73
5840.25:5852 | -0.3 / 8.31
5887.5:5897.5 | 2.4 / 6.12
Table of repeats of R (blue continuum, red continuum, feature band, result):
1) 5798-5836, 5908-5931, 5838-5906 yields 4.3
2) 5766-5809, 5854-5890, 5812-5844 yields -2.3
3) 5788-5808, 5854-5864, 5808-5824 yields -0.2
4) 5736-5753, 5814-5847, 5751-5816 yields 2.0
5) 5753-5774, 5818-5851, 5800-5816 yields 0.6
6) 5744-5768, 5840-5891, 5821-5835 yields -1.4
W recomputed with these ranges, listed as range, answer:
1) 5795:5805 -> 8.41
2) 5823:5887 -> 8.28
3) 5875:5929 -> 7.51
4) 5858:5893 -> 7.75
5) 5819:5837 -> 8.87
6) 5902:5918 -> 7.74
